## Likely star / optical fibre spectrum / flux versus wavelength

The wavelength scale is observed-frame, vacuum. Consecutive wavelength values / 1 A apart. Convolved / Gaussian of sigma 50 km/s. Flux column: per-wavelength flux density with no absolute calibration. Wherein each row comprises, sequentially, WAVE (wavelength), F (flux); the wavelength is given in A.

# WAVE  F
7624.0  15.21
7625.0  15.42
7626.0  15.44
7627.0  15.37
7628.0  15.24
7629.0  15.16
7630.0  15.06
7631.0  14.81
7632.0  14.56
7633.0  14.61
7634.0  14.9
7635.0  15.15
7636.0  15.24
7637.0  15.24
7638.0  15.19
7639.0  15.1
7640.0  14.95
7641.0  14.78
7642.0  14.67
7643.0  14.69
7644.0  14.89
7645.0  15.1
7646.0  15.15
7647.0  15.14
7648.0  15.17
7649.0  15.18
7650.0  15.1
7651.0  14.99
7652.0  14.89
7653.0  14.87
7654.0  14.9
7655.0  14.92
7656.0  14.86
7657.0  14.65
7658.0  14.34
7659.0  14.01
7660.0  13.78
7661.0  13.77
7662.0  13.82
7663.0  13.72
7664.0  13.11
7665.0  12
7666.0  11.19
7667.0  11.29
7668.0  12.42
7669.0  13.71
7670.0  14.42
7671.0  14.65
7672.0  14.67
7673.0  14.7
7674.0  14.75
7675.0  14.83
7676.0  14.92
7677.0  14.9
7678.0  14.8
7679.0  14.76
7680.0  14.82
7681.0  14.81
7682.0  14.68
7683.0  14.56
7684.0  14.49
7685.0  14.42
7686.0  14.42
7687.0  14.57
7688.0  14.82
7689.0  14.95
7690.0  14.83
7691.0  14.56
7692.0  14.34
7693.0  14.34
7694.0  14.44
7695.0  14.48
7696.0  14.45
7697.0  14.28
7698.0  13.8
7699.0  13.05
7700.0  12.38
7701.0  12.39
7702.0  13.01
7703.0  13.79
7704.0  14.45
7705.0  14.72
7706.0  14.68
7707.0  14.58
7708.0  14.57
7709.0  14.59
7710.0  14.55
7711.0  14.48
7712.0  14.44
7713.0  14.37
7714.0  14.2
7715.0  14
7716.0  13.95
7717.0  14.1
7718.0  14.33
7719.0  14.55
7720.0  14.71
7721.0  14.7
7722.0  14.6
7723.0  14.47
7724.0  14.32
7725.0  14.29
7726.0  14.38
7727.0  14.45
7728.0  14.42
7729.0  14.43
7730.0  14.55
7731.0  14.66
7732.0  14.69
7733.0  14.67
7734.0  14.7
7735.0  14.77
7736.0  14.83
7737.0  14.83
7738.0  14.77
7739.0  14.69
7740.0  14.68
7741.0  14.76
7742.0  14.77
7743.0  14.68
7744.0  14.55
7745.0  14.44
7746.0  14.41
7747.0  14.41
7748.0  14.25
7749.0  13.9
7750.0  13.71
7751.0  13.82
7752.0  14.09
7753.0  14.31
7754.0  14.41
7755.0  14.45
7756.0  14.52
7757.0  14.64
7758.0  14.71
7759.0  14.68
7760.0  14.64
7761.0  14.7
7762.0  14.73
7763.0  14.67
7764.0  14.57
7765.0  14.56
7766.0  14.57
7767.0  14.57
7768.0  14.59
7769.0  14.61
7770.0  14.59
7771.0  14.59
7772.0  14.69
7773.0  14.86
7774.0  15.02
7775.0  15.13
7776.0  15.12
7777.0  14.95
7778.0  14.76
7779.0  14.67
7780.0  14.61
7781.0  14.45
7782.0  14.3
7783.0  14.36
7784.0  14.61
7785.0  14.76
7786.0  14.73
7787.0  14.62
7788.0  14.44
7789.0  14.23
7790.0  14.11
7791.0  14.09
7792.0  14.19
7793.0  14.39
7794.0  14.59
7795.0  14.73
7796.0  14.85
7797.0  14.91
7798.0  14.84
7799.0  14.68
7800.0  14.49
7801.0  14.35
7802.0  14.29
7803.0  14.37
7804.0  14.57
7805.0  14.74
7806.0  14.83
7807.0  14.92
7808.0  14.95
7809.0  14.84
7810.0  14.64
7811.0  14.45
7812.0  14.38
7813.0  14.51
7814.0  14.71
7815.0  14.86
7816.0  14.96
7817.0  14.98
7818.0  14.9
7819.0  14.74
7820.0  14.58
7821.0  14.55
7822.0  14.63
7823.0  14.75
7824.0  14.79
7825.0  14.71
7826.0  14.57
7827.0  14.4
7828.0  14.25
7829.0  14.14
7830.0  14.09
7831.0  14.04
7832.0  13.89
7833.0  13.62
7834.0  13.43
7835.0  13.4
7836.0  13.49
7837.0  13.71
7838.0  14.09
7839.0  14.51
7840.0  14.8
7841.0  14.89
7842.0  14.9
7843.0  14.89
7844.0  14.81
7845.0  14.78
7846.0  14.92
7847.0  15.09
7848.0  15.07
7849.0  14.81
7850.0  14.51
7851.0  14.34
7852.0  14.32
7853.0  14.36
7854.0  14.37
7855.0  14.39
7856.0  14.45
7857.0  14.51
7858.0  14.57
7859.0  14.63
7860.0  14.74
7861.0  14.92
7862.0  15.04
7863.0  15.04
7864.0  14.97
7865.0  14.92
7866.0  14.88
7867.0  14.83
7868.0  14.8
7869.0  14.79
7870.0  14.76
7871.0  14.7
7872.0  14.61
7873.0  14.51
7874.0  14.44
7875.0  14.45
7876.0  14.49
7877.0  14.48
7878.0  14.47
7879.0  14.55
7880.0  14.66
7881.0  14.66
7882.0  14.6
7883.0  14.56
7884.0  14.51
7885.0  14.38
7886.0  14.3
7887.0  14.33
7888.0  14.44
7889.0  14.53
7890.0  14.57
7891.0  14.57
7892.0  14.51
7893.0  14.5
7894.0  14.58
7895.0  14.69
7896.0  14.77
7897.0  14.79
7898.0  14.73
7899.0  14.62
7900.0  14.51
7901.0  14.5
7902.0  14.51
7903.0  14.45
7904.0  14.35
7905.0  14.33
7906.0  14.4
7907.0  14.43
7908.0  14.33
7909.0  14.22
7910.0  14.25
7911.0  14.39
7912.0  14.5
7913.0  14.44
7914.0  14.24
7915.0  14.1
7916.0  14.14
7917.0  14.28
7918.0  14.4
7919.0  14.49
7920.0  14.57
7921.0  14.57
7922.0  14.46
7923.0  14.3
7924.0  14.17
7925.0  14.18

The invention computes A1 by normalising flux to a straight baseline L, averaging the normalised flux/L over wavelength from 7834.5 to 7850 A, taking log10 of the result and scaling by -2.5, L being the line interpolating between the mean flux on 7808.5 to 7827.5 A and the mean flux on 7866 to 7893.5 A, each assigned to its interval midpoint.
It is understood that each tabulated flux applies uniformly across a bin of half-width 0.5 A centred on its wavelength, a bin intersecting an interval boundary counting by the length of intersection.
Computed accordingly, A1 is 0.007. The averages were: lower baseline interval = 14.7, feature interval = 14.5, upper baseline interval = 14.6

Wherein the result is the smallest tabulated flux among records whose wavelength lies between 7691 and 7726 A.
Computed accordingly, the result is 12.38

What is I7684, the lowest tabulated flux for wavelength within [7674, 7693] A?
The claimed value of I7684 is 14.34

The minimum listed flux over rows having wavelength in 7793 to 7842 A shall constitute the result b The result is 13.4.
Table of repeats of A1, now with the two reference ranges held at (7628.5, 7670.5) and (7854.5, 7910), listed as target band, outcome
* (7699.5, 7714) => 0.03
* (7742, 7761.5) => 0.01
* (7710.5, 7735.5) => 0.00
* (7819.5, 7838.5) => 0.03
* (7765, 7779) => -0.02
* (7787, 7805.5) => 0.00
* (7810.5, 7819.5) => -0.01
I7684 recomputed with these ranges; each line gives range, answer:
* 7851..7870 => 14.32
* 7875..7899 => 14.3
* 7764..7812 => 14.09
